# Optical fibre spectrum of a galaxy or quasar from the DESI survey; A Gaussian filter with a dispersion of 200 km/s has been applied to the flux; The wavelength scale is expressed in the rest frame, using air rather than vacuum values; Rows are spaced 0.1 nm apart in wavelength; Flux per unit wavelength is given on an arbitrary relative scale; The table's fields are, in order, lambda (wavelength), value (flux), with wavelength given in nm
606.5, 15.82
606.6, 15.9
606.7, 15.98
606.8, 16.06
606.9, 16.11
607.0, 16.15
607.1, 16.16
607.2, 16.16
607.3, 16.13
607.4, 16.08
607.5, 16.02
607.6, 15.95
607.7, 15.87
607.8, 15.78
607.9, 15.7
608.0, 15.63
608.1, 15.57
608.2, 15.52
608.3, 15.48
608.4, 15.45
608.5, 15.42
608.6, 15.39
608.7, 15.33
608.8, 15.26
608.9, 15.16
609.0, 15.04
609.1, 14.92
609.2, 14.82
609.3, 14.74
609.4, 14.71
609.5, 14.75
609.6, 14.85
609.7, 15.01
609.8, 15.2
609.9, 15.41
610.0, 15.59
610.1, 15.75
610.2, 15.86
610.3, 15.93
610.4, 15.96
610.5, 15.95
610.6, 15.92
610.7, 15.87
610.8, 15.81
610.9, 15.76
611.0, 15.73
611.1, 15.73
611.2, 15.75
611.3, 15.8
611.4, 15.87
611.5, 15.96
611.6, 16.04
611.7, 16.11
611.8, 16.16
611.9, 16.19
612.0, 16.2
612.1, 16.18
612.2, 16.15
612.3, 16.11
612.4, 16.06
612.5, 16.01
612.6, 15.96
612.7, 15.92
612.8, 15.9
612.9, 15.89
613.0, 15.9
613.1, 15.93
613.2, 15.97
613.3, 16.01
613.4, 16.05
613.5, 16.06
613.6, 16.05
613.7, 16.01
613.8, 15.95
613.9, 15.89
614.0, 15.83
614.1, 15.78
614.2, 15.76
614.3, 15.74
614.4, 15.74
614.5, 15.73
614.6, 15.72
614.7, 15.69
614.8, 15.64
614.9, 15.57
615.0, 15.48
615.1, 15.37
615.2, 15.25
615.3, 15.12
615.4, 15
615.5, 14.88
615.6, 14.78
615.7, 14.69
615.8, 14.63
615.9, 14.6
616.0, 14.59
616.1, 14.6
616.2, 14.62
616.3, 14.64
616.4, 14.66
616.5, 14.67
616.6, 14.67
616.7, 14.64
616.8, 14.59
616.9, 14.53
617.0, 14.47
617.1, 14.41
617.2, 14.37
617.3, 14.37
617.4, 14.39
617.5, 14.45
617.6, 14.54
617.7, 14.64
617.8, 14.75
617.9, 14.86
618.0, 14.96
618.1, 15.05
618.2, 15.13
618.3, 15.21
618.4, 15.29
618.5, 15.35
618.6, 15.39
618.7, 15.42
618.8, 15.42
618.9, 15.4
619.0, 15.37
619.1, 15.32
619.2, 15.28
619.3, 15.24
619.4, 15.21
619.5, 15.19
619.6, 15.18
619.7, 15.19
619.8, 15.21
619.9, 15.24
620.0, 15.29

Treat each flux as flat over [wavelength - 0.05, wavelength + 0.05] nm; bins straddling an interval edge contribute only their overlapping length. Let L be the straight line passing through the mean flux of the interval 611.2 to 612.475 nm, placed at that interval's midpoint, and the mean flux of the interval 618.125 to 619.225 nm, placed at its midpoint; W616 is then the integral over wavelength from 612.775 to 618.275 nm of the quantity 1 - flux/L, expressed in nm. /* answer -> 0.17 nm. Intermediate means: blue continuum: 16.1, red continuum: 15.3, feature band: 15.2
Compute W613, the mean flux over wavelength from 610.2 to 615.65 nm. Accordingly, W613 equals 15.8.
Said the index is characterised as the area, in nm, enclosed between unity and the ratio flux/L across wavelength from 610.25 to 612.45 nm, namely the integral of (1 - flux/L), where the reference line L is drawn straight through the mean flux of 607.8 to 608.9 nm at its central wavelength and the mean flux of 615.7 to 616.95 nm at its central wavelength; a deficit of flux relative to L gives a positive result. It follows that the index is -0.12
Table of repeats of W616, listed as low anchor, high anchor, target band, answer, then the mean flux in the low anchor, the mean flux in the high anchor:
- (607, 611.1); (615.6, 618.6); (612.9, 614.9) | -0.108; 15.6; 14.7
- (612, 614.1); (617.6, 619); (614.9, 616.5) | 0.070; 16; 15.1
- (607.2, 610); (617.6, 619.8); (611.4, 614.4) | -0.135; 15.4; 15.2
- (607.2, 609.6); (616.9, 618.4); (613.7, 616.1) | -0.072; 15.4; 14.7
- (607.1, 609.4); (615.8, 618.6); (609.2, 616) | -0.236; 15.5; 14.7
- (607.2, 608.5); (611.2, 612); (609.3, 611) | 0.044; 15.8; 16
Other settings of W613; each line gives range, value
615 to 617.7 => 14.7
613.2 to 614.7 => 15.9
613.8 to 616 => 15.4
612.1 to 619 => 15.3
